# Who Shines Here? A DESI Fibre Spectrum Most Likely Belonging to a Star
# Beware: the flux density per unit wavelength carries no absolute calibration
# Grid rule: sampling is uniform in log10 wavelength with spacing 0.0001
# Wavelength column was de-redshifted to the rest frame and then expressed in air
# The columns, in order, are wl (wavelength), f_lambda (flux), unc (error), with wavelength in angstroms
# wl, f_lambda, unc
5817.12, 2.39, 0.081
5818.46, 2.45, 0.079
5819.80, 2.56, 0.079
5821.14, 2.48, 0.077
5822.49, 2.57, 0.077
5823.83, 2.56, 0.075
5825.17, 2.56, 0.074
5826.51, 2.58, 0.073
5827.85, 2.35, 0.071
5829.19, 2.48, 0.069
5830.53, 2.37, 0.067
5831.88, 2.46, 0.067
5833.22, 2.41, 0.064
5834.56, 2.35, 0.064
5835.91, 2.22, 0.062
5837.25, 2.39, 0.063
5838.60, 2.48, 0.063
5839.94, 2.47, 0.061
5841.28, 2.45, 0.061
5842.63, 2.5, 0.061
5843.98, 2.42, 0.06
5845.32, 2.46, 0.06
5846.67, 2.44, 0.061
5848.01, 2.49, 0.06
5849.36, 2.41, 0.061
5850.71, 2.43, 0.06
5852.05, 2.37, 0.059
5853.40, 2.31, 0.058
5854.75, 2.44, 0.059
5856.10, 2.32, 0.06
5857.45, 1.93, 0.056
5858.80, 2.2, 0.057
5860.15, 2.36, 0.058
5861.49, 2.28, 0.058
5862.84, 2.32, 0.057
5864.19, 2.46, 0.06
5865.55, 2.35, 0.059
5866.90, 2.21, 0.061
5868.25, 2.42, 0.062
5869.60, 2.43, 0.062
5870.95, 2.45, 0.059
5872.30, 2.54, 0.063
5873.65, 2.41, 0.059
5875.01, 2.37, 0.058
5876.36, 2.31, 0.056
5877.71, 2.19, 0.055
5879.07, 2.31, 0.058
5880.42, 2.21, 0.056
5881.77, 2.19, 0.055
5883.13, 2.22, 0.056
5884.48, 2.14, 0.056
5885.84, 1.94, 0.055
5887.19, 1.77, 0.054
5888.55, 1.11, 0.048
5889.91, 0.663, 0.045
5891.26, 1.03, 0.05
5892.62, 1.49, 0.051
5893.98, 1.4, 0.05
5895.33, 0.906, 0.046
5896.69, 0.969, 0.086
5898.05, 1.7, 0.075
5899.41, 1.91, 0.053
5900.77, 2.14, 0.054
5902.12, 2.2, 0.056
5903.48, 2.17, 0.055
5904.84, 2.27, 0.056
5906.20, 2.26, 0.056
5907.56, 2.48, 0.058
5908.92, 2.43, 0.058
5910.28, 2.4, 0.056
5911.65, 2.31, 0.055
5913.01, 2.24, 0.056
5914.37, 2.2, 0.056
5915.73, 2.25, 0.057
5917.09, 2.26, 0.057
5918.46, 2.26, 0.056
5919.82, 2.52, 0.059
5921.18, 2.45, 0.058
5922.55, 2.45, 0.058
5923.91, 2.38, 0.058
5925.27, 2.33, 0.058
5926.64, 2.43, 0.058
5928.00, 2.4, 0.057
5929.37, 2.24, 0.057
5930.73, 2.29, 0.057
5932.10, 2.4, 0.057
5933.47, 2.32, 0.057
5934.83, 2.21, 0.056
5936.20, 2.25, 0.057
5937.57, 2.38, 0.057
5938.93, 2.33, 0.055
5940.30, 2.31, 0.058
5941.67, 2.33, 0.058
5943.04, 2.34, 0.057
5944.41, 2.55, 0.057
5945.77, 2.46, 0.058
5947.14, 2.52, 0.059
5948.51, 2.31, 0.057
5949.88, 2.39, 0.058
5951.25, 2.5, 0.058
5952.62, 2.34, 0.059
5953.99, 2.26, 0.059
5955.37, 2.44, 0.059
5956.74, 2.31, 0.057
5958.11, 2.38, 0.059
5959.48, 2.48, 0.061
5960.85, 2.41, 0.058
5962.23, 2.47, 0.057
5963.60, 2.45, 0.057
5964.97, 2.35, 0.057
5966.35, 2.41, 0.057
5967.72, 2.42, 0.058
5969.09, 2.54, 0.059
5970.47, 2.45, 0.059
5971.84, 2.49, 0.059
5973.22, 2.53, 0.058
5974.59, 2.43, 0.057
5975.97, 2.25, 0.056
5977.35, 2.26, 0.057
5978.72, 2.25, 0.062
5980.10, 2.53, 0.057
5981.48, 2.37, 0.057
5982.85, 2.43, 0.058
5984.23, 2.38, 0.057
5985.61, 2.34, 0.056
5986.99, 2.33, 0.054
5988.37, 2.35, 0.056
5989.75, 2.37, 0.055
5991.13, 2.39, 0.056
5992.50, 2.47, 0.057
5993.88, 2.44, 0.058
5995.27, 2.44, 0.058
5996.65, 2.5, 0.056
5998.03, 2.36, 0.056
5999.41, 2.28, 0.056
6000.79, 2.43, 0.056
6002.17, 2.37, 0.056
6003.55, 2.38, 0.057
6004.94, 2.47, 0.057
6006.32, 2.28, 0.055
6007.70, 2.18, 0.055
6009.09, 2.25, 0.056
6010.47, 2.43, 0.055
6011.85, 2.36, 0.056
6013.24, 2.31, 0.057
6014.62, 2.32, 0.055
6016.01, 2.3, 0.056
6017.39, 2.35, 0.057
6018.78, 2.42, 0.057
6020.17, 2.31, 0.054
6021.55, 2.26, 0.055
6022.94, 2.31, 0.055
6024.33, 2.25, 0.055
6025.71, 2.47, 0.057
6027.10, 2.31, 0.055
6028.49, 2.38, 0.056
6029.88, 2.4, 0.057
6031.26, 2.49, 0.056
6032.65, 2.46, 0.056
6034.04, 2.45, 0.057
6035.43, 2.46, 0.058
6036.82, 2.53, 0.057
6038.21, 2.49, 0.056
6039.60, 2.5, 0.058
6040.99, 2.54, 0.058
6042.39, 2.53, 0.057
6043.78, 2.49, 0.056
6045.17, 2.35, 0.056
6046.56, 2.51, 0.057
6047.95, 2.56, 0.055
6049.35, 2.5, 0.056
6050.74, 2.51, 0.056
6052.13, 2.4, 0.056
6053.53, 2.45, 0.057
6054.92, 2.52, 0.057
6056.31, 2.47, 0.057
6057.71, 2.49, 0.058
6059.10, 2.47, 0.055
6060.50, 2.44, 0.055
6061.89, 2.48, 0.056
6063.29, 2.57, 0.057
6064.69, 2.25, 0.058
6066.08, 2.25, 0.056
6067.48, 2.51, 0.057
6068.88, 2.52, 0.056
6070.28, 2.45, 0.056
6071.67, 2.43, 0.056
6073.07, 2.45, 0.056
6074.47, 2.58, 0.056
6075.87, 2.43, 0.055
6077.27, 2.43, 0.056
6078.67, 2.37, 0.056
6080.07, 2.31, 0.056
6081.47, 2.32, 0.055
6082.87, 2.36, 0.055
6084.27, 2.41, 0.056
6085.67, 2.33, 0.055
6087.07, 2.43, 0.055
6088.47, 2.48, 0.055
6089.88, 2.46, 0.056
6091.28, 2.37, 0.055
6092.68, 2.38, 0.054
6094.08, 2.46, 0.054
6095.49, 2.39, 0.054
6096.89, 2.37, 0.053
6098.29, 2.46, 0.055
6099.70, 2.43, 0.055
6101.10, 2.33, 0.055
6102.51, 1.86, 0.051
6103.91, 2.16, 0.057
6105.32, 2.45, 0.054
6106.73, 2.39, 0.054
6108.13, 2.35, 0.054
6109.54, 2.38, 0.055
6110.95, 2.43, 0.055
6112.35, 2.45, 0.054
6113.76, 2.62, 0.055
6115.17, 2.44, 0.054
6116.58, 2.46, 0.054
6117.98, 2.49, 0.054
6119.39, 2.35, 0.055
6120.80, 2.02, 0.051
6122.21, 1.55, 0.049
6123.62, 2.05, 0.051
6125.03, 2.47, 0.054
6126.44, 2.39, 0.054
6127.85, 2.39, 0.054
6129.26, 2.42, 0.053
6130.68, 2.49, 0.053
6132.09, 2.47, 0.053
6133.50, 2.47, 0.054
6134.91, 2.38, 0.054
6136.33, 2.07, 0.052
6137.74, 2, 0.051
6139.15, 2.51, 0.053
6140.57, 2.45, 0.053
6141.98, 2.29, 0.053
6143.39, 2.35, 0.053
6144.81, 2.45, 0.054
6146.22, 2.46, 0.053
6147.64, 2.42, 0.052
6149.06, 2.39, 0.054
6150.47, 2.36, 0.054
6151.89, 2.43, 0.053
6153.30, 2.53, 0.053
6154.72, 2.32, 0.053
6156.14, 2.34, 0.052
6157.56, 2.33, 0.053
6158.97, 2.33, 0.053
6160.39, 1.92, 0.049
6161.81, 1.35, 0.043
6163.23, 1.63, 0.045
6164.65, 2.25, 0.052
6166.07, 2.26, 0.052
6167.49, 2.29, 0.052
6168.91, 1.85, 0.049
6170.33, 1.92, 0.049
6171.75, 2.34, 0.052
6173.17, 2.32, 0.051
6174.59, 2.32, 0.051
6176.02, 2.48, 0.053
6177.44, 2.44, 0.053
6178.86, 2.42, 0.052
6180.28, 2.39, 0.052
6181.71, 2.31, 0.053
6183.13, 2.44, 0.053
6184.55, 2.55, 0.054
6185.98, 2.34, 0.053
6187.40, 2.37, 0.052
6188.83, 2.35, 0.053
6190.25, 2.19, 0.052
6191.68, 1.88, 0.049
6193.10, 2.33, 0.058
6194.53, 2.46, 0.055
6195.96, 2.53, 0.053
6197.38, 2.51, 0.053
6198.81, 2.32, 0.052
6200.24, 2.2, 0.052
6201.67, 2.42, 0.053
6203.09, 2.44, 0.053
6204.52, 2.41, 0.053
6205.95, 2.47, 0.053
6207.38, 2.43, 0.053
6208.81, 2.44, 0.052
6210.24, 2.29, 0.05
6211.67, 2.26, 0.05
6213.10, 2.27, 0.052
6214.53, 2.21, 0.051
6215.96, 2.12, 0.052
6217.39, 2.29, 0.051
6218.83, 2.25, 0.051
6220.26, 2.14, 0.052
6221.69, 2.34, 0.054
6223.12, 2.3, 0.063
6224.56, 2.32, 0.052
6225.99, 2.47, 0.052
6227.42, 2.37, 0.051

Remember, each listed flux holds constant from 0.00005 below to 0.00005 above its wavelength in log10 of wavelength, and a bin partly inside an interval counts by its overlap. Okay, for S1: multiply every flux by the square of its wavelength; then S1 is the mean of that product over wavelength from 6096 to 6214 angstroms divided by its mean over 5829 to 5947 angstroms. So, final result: 1.14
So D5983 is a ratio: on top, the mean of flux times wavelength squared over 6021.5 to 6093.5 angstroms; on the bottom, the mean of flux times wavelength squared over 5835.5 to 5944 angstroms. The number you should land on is 1.2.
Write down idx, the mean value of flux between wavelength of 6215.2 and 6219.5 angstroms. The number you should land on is 2.22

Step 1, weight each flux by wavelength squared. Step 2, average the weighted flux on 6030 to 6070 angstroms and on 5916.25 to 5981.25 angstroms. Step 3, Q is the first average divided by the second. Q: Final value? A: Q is 1.1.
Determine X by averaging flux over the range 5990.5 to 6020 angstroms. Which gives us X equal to 2.37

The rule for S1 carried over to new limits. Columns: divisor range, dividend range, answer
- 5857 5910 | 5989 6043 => 1.23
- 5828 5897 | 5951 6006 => 1.15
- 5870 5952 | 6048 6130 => 1.17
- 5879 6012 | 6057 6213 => 1.11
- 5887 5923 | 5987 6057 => 1.29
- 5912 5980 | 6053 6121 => 1.06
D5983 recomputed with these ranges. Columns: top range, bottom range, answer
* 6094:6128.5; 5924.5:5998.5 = 1.02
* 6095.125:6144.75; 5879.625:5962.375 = 1.15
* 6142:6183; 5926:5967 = 1.02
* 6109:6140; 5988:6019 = 1.03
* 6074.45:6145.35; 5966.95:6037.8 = 1.02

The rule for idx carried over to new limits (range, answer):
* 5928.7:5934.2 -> 2.31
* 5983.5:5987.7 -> 2.35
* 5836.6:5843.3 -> 2.46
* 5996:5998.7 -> 2.43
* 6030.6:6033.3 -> 2.47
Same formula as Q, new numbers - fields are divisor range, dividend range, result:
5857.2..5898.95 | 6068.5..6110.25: 1.30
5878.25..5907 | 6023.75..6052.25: 1.46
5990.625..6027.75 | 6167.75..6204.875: 1.05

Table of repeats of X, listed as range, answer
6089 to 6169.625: 2.3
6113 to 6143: 2.32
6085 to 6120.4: 2.39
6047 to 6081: 2.45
